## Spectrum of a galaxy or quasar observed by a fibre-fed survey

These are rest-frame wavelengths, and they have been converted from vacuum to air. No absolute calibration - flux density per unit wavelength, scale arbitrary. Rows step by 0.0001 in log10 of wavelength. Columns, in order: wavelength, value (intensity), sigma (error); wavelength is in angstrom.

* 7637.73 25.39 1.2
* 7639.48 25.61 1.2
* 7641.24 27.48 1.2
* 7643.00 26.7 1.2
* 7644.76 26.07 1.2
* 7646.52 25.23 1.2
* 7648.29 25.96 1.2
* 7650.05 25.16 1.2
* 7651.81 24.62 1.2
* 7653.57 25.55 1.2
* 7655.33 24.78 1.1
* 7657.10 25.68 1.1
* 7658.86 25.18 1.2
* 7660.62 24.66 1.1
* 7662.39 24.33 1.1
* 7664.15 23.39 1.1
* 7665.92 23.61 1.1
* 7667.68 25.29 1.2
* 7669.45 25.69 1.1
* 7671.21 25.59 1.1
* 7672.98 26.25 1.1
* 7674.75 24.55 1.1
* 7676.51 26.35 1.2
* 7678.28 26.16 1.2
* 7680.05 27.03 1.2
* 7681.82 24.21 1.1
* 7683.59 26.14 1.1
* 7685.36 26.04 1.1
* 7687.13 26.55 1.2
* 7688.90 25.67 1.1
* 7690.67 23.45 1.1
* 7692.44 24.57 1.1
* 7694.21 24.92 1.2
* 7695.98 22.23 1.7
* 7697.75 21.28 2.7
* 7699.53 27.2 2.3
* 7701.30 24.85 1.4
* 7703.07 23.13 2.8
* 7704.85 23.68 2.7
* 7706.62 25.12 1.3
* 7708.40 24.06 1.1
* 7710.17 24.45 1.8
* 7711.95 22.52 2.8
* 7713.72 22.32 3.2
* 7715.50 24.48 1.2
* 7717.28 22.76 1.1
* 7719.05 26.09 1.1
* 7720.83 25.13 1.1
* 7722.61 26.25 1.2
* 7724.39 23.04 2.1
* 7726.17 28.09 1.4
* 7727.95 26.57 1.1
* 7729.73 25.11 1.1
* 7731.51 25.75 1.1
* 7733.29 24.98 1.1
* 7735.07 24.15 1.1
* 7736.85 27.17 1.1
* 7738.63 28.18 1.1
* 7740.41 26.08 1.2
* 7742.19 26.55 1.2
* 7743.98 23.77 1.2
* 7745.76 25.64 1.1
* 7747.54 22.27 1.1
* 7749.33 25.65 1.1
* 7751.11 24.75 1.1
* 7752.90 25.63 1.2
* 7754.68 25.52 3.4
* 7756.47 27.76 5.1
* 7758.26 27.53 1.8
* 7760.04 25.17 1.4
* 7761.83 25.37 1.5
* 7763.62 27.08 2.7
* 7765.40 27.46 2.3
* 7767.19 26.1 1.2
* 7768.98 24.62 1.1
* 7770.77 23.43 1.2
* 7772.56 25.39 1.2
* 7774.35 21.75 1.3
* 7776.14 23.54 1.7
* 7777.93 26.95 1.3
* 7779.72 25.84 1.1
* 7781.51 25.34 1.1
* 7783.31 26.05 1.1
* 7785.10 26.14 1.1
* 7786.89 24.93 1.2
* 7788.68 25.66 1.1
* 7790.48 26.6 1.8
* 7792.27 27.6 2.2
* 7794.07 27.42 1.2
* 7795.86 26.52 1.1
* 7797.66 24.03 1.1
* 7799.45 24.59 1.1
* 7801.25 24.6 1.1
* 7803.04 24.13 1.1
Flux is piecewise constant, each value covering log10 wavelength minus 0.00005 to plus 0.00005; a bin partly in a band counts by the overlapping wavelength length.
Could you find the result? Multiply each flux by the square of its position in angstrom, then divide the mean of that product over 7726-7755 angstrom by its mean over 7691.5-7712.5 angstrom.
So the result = 1.08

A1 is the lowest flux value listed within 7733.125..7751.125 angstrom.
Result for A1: 22.27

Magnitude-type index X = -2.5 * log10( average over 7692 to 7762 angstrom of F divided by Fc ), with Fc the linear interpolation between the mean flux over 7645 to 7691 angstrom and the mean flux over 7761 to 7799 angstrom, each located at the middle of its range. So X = 0.02 mag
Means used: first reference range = 25.3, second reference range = 25.6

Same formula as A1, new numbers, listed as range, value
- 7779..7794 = 24.93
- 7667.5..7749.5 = 21.28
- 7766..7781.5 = 21.75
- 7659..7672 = 23.39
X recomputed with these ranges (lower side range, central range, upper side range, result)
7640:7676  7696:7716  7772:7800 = 0.07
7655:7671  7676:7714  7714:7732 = 0.02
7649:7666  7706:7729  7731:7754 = 0.02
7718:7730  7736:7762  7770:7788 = -0.02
